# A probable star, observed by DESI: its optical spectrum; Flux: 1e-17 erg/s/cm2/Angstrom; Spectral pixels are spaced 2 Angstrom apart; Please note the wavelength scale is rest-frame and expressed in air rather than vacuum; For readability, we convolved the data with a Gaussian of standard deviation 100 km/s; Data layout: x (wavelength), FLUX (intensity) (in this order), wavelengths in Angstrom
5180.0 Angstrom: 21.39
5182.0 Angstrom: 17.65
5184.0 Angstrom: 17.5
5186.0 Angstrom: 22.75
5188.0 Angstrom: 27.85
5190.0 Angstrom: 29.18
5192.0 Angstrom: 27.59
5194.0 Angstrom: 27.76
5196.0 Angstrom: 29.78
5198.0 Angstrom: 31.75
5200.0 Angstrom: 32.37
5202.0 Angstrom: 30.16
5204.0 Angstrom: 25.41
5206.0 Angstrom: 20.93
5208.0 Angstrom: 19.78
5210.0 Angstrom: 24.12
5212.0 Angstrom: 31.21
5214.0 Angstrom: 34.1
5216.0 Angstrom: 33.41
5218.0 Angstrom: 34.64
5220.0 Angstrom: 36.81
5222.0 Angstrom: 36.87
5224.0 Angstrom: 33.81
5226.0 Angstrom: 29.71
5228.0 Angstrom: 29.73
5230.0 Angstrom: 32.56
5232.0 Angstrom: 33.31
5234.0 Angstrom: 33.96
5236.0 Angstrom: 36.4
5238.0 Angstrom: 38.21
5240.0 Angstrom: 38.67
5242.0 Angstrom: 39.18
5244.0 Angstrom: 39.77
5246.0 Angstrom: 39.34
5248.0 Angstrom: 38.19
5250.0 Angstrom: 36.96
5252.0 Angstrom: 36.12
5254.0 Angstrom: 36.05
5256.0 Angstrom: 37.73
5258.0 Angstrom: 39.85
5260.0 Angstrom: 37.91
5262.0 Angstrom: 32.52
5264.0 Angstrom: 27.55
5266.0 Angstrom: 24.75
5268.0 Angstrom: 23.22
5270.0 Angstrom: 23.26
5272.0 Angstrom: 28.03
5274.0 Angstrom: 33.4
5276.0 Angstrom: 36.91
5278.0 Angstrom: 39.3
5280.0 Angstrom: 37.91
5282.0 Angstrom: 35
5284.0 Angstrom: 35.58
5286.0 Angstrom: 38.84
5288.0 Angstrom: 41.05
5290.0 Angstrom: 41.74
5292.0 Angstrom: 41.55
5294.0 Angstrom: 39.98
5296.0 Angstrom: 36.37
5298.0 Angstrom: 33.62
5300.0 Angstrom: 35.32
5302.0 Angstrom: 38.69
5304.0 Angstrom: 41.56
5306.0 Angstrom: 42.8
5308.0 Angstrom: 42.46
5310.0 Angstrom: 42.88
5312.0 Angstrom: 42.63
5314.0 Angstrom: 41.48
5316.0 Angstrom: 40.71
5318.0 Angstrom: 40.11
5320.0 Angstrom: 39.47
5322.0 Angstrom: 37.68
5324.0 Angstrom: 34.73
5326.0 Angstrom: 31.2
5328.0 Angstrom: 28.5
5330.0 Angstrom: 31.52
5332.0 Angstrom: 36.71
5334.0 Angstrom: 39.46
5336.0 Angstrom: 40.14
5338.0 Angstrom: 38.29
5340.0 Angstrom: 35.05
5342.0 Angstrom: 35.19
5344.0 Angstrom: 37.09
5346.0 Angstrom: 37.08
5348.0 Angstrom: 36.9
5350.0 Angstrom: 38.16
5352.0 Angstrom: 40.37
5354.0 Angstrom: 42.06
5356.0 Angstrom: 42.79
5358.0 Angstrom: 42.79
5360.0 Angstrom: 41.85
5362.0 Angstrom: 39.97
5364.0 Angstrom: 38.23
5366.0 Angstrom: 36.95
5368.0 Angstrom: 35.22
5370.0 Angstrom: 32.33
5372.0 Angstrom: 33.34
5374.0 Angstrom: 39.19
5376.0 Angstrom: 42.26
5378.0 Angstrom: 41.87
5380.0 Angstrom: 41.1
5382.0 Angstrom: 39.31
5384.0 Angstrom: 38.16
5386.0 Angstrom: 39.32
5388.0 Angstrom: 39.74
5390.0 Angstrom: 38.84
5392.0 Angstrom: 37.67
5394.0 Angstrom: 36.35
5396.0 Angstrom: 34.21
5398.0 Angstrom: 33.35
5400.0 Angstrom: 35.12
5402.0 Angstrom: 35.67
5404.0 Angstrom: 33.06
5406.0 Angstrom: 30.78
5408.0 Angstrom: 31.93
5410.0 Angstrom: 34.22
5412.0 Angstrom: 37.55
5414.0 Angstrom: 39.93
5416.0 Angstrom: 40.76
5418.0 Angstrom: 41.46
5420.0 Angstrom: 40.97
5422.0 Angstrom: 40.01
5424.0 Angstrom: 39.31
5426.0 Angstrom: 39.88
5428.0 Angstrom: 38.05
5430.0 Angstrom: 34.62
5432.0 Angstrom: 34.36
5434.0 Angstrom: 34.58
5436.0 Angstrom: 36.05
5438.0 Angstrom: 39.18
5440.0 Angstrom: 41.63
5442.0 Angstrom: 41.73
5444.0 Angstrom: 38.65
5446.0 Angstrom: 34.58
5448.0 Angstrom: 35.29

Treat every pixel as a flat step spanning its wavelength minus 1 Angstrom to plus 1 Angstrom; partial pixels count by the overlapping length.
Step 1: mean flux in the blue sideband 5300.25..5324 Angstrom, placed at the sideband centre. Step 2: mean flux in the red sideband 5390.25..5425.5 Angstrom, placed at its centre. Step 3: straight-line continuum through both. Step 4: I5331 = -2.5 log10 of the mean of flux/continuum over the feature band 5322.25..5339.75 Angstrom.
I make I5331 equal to 0.13 mag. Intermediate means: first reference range 40.5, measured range 35.2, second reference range 36.7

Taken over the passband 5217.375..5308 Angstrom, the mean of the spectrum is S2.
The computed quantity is 35.7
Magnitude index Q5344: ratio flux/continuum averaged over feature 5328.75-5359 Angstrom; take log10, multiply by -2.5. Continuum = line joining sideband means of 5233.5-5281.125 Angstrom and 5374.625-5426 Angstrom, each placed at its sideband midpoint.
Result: -0.04 mag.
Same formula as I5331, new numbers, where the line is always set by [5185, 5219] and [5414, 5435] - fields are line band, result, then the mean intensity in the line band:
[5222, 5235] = -0.103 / 32.5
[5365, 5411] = 0.008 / 36.5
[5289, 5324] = -0.199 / 39.8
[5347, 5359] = -0.151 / 40.5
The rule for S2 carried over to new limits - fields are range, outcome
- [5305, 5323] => 41.1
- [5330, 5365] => 38.7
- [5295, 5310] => 39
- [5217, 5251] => 35.8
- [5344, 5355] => 38.7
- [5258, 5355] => 36.6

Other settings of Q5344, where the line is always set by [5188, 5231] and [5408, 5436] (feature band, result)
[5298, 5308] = -0.17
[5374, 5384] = -0.12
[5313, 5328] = -0.10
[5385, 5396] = -0.04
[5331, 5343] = -0.08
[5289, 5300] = -0.16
